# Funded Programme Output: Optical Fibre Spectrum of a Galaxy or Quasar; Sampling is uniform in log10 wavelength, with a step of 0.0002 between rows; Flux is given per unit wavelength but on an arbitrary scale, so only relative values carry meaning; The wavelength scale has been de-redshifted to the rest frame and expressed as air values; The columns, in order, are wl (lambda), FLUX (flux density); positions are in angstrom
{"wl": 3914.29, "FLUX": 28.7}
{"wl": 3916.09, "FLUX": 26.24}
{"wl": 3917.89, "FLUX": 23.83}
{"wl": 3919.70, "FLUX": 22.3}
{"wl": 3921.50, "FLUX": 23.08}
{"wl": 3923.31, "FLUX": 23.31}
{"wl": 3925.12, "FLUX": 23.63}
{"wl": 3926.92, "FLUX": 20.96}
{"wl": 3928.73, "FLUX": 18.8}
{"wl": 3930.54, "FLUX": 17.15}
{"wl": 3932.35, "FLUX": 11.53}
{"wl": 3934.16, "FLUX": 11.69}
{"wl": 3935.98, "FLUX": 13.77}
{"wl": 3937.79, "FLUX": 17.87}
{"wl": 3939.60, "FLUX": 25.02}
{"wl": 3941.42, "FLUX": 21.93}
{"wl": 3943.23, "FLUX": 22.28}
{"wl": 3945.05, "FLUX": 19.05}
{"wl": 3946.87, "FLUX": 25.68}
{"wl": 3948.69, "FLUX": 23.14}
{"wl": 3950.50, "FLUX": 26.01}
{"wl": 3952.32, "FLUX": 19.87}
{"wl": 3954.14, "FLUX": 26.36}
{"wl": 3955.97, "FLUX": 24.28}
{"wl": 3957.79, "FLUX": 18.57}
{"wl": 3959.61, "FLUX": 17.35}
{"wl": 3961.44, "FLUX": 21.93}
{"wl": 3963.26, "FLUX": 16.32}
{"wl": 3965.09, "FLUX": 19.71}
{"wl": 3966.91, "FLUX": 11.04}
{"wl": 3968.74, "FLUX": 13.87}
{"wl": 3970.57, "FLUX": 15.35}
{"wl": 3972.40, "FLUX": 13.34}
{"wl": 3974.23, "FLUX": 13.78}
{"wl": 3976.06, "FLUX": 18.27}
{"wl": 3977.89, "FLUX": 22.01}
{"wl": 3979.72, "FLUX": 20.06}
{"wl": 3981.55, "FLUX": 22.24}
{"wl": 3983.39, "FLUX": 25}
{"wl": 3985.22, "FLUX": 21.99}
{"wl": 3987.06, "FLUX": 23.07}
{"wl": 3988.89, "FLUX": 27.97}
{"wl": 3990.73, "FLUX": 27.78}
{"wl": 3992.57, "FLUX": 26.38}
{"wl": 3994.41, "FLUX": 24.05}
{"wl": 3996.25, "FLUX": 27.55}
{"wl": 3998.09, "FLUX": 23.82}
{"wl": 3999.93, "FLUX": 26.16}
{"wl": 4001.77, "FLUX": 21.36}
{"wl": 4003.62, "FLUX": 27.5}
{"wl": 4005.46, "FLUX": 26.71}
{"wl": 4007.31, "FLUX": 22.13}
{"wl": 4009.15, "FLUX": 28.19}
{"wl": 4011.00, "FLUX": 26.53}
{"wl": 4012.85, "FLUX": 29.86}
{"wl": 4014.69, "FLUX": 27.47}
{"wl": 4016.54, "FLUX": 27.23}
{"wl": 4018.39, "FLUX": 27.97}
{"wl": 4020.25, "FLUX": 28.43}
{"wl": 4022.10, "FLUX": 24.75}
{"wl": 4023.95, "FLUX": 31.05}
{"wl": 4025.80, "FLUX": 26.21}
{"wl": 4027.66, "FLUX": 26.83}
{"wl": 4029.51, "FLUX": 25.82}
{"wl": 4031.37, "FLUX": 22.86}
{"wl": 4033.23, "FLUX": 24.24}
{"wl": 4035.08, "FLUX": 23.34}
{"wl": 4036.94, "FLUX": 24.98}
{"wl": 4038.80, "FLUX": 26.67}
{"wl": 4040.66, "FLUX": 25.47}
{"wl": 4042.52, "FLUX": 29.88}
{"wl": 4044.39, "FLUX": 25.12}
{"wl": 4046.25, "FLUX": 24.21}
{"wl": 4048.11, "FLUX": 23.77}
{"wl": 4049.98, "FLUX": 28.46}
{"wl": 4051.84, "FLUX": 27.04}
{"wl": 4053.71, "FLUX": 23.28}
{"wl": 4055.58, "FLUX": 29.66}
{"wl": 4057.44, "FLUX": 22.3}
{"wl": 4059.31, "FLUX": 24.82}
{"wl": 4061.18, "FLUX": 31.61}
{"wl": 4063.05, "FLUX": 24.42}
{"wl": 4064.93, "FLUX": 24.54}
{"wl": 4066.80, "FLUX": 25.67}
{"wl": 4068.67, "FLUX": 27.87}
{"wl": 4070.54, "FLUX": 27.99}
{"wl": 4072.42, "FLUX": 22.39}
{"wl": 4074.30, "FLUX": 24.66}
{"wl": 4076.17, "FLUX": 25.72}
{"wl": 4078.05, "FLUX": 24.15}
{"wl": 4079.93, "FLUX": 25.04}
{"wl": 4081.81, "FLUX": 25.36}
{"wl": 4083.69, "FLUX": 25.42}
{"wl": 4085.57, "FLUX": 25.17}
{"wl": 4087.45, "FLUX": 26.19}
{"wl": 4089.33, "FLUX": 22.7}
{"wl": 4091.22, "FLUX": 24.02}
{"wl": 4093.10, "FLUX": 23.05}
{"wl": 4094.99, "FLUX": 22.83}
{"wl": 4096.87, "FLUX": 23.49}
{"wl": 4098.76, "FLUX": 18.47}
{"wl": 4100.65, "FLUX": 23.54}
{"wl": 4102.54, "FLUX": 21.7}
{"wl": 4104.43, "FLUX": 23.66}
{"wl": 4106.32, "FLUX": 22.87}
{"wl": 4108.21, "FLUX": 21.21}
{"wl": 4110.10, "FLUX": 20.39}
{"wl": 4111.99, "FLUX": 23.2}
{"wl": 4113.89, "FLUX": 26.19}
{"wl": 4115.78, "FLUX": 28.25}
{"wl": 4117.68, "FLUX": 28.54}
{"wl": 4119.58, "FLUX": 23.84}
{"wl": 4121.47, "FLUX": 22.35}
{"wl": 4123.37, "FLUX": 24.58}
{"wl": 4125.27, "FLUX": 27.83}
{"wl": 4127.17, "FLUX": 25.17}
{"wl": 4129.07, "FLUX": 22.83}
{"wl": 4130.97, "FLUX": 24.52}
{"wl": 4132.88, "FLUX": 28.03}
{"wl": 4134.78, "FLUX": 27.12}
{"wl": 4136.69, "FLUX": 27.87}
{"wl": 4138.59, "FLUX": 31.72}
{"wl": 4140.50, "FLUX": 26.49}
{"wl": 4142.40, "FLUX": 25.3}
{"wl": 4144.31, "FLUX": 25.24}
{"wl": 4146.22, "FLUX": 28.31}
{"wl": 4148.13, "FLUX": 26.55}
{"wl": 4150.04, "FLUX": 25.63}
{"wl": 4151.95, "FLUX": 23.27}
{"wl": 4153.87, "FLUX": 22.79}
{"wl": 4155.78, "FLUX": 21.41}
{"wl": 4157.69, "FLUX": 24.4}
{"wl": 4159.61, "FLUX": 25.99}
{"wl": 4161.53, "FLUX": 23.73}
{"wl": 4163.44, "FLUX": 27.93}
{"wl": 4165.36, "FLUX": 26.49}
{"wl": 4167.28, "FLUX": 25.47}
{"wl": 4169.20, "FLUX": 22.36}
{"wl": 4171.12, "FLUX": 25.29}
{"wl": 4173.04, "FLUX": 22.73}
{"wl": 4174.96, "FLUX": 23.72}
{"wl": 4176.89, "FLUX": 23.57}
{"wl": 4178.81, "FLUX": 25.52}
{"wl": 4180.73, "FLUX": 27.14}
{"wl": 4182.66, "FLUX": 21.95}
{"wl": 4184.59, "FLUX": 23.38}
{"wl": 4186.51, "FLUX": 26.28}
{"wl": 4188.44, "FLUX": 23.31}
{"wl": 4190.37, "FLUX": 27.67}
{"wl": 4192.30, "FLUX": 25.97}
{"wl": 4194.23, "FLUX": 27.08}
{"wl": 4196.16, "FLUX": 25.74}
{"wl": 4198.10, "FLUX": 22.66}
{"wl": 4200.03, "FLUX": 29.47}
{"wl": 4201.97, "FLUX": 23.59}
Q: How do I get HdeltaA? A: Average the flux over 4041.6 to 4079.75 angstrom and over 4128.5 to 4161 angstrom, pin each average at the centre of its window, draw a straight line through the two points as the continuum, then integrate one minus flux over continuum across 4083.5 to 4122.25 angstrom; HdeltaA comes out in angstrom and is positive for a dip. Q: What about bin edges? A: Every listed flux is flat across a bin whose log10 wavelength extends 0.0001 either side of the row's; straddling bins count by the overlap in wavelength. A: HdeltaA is 3.2 angstrom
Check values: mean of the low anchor 25.9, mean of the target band 23.6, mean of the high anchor 25.7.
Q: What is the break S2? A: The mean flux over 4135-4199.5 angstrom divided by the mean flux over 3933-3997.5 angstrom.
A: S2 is 1.22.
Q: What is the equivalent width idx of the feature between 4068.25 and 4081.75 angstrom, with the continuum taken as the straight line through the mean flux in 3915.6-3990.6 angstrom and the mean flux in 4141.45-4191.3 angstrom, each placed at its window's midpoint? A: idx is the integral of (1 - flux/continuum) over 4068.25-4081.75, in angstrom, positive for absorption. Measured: -1.4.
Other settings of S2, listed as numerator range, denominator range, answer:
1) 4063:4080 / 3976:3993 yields 1.07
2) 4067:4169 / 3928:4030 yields 1.11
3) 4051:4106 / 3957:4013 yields 1.13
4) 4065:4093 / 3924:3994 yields 1.24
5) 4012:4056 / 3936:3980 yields 1.35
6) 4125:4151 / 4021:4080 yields 1.03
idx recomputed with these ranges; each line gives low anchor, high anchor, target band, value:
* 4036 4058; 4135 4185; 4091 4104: 1.6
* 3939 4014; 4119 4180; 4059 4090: -2.0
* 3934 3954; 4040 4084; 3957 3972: 3.6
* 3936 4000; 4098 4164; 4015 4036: -3.5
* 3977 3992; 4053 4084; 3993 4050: -3.3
